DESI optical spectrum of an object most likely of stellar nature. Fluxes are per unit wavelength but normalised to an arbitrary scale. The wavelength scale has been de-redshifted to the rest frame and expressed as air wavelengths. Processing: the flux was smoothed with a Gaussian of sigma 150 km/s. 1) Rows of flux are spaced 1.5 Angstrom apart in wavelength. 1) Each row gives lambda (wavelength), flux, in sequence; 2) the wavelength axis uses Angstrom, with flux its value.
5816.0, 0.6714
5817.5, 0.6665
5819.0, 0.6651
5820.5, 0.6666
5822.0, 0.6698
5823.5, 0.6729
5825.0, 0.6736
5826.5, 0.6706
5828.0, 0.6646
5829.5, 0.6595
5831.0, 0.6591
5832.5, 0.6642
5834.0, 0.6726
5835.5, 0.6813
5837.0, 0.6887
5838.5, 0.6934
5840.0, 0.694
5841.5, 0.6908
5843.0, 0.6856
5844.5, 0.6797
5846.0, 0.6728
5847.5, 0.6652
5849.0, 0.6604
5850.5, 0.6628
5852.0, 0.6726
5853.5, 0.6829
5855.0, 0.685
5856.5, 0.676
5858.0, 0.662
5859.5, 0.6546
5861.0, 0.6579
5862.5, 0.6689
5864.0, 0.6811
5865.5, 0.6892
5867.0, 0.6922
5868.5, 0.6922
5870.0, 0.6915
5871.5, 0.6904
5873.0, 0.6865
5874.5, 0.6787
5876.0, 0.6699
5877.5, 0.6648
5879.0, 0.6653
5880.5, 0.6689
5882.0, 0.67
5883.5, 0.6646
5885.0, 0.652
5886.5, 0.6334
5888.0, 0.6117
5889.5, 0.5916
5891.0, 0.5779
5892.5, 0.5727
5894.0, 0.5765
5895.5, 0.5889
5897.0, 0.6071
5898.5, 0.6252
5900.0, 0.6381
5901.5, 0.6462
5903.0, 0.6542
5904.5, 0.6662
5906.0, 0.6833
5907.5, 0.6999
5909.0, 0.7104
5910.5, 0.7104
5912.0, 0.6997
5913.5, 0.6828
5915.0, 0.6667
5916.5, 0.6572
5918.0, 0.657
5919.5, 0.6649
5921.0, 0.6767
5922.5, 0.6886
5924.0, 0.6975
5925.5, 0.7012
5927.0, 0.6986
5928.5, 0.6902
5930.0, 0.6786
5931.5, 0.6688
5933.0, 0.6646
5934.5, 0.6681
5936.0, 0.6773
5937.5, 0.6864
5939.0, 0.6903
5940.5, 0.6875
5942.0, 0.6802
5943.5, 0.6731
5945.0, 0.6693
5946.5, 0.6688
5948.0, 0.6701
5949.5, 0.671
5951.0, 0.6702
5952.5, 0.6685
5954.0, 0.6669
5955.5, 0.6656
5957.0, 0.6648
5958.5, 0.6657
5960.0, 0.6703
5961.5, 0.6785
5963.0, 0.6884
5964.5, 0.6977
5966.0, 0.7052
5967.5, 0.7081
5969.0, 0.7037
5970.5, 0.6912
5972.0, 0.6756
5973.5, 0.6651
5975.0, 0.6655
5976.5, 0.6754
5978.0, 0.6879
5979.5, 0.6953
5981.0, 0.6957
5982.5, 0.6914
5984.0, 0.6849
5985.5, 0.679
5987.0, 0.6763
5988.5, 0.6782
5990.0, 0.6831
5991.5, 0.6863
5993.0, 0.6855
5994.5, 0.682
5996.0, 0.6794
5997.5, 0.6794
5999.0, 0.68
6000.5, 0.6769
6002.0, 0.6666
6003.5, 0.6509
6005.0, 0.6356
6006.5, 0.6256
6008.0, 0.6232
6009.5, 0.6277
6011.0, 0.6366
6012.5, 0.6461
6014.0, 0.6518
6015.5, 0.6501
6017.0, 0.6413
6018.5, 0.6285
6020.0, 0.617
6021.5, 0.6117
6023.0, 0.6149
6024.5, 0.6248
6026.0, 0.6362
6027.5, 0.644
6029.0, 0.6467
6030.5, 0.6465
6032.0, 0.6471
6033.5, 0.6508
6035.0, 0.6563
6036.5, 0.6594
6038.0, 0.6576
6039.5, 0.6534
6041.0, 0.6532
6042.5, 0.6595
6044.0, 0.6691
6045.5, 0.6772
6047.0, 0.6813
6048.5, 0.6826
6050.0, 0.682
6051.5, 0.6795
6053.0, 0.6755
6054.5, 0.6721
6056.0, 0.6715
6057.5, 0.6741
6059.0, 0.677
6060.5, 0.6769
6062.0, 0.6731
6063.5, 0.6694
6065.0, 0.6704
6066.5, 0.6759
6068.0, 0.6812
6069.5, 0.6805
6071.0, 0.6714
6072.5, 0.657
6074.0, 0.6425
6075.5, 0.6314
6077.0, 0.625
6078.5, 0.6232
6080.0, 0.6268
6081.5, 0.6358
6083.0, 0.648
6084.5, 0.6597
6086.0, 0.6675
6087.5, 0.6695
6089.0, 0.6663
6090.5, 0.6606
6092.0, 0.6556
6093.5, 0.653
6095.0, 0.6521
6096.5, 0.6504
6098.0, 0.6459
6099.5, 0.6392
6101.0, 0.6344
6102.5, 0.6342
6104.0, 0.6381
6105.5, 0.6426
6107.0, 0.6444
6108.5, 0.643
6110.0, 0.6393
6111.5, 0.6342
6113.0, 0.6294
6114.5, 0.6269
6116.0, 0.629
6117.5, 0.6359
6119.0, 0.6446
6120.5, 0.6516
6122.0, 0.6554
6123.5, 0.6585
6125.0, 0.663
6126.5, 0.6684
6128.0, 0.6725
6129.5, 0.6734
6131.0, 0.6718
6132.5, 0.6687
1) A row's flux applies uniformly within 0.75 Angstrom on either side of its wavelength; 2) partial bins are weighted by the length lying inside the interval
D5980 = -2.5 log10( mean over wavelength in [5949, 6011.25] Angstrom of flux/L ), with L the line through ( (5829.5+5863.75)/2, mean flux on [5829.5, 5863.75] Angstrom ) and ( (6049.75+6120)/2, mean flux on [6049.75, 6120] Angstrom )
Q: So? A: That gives -0.02 mag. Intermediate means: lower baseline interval 0.674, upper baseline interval 0.653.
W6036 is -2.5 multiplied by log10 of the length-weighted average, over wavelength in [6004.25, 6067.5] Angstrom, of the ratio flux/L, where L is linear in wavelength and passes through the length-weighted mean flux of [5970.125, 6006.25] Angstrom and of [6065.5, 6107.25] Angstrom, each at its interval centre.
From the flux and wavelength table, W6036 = 0.02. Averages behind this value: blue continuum 0.677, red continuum 0.651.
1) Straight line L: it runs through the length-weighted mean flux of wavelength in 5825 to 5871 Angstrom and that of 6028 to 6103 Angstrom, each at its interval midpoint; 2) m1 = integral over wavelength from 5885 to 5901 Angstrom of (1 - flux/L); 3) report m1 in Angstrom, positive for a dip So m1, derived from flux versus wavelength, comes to 1.6 Angstrom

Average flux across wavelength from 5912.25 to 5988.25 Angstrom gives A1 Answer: 0.68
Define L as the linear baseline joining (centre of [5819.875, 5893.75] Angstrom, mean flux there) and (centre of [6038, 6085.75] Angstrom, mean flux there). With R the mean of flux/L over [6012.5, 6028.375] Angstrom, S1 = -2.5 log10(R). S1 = 0.052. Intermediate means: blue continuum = 0.666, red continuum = 0.663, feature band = 0.633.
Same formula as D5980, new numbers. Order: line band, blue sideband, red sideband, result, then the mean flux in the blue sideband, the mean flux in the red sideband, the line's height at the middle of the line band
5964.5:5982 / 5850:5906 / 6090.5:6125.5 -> -0.06 mag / 0.654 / 0.644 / 0.65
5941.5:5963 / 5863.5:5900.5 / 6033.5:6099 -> -0.03 mag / 0.647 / 0.661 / 0.653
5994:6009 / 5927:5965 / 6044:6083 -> 0.02 mag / 0.676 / 0.664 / 0.67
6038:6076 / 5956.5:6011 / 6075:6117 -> -0.03 mag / 0.675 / 0.643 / 0.654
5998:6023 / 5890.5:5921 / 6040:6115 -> 0.02 mag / 0.651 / 0.657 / 0.654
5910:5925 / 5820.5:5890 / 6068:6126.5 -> -0.02 mag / 0.671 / 0.647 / 0.665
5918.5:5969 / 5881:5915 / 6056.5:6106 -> -0.05 mag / 0.644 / 0.655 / 0.647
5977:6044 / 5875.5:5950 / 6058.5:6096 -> 0.00 mag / 0.662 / 0.658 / 0.659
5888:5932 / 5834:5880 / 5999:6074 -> 0.02 mag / 0.678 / 0.656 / 0.671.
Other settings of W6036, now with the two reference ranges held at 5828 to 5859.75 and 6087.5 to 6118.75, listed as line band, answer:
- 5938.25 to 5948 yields -0.02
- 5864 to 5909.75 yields 0.03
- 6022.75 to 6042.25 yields 0.01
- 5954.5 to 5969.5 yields -0.04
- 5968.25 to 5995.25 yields -0.04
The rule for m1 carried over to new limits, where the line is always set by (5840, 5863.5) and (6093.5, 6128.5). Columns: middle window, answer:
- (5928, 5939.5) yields -0.24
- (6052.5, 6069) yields -0.61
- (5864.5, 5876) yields -0.29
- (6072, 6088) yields 0.11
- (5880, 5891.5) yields 0.60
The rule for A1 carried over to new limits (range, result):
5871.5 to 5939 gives 0.661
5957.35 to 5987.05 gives 0.685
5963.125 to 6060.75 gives 0.665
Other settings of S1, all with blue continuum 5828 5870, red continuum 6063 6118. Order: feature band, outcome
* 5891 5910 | 0.054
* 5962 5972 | -0.055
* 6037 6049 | -0.021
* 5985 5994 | -0.035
